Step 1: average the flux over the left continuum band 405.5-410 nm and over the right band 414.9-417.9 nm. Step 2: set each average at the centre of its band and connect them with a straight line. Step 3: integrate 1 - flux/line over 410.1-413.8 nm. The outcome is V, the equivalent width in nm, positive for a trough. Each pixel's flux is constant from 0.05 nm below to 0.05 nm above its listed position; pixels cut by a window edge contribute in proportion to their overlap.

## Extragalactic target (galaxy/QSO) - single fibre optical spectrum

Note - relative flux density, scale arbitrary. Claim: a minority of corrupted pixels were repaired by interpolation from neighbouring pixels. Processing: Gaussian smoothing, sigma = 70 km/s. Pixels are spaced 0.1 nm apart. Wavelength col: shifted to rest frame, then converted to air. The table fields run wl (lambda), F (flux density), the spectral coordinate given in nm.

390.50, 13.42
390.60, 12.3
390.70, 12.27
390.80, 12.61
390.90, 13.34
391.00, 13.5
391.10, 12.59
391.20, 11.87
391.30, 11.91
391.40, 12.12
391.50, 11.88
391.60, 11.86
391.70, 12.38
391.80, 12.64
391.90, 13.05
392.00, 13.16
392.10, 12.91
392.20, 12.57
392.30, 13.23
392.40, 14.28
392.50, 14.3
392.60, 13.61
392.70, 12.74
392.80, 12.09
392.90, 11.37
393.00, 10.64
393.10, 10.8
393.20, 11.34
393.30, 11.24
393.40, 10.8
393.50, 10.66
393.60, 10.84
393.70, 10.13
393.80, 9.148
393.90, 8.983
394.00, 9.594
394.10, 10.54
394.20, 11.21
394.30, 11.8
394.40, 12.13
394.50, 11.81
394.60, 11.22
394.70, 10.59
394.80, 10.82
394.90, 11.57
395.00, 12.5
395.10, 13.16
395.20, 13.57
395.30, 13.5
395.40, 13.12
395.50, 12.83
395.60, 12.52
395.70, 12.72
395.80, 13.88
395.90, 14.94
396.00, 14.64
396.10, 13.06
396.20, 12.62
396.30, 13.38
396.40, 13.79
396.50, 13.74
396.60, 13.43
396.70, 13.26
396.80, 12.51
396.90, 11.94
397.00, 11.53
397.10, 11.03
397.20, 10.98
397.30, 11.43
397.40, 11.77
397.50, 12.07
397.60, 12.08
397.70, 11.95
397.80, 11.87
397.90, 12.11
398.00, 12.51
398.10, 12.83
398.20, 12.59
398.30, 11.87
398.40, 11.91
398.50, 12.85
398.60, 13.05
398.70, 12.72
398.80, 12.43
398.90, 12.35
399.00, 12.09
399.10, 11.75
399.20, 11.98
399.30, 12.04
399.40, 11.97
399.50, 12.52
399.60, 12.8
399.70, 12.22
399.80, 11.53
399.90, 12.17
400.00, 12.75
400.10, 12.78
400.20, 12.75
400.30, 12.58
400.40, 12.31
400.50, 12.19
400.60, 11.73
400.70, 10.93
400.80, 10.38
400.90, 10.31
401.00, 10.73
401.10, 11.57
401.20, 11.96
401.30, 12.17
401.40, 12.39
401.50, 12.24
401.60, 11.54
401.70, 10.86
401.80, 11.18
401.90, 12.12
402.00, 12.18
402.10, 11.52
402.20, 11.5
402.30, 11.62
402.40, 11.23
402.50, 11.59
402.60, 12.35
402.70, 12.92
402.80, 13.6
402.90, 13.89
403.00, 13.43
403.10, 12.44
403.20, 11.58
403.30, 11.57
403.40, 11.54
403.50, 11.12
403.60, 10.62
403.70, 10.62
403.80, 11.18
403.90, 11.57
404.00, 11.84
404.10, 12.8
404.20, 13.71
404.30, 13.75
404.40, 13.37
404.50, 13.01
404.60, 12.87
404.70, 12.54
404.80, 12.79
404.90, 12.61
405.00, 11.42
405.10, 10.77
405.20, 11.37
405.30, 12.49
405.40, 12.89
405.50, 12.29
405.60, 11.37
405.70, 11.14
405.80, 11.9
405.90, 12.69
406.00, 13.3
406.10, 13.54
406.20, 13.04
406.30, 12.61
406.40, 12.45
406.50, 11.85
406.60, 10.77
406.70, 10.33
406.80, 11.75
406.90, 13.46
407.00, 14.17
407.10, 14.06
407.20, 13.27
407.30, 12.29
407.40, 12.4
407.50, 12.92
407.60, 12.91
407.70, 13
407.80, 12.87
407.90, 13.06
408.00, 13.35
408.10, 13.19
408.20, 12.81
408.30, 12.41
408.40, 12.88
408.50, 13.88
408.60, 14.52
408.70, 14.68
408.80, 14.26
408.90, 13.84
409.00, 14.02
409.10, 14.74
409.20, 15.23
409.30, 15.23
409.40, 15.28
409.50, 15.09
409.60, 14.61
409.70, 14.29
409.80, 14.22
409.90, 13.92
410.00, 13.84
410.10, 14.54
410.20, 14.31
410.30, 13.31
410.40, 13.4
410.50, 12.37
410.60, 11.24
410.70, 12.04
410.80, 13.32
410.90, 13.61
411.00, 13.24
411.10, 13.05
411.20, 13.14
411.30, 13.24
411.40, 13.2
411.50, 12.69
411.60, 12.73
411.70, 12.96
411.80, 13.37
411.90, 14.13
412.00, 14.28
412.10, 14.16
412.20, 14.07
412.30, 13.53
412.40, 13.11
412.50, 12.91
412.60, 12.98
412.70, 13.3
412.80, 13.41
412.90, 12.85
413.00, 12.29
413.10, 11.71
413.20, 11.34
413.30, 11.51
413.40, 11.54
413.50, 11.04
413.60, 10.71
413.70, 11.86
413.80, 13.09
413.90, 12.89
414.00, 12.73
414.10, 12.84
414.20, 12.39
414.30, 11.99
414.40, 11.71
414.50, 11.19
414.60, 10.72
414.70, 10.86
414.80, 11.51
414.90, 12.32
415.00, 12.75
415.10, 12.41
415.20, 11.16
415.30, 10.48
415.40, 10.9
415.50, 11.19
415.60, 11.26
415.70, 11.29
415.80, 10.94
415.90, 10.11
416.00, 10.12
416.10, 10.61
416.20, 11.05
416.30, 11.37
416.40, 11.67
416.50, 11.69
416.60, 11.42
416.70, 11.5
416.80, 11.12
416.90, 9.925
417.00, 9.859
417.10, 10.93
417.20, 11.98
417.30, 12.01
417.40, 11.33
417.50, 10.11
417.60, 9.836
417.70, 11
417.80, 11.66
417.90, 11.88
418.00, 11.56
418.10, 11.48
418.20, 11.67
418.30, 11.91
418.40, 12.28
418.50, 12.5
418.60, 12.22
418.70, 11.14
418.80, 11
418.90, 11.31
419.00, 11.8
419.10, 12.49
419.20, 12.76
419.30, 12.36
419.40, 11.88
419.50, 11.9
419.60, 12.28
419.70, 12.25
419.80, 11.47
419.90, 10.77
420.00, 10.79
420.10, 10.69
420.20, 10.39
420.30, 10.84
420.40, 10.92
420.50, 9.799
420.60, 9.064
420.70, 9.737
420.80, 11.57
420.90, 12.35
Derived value -0.19 nm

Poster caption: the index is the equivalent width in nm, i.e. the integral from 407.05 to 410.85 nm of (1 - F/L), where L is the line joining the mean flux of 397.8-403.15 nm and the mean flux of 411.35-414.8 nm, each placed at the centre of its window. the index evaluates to -0.38 nm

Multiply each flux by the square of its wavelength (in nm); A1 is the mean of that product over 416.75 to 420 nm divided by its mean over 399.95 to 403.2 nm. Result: 1.0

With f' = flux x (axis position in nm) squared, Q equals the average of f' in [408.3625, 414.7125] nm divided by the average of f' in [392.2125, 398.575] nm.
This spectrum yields 1.17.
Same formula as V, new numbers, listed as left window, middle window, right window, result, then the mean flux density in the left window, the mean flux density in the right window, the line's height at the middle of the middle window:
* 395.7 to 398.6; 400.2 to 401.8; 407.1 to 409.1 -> 0.16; 12.6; 13.3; 12.9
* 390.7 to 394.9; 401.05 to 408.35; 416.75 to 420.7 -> -0.45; 11.8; 11.3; 11.6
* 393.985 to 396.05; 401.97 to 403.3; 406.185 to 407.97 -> 0.03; 12.4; 12.6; 12.5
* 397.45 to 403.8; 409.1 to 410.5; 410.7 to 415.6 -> -0.23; 12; 12.5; 12.3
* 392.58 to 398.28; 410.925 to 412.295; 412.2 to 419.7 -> -0.19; 12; 11.7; 11.8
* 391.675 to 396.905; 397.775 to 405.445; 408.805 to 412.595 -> 0.47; 12.3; 13.7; 12.9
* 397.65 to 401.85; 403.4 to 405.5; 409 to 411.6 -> 0.10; 12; 13.7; 12.8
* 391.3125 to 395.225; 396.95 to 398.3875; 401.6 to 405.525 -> 0.00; 11.8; 12.1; 11.9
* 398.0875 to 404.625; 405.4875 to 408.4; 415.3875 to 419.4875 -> -0.19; 12.1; 11.4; 11.8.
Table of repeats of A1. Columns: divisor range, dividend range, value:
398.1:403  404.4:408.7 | 1.08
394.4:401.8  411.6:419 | 1.05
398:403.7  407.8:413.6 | 1.17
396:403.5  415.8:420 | 1.03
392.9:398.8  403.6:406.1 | 1.06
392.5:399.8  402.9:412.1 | 1.13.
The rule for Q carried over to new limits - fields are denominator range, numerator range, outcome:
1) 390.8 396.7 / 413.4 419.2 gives 1.04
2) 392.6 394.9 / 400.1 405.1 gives 1.14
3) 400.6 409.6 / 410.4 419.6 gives 1.00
